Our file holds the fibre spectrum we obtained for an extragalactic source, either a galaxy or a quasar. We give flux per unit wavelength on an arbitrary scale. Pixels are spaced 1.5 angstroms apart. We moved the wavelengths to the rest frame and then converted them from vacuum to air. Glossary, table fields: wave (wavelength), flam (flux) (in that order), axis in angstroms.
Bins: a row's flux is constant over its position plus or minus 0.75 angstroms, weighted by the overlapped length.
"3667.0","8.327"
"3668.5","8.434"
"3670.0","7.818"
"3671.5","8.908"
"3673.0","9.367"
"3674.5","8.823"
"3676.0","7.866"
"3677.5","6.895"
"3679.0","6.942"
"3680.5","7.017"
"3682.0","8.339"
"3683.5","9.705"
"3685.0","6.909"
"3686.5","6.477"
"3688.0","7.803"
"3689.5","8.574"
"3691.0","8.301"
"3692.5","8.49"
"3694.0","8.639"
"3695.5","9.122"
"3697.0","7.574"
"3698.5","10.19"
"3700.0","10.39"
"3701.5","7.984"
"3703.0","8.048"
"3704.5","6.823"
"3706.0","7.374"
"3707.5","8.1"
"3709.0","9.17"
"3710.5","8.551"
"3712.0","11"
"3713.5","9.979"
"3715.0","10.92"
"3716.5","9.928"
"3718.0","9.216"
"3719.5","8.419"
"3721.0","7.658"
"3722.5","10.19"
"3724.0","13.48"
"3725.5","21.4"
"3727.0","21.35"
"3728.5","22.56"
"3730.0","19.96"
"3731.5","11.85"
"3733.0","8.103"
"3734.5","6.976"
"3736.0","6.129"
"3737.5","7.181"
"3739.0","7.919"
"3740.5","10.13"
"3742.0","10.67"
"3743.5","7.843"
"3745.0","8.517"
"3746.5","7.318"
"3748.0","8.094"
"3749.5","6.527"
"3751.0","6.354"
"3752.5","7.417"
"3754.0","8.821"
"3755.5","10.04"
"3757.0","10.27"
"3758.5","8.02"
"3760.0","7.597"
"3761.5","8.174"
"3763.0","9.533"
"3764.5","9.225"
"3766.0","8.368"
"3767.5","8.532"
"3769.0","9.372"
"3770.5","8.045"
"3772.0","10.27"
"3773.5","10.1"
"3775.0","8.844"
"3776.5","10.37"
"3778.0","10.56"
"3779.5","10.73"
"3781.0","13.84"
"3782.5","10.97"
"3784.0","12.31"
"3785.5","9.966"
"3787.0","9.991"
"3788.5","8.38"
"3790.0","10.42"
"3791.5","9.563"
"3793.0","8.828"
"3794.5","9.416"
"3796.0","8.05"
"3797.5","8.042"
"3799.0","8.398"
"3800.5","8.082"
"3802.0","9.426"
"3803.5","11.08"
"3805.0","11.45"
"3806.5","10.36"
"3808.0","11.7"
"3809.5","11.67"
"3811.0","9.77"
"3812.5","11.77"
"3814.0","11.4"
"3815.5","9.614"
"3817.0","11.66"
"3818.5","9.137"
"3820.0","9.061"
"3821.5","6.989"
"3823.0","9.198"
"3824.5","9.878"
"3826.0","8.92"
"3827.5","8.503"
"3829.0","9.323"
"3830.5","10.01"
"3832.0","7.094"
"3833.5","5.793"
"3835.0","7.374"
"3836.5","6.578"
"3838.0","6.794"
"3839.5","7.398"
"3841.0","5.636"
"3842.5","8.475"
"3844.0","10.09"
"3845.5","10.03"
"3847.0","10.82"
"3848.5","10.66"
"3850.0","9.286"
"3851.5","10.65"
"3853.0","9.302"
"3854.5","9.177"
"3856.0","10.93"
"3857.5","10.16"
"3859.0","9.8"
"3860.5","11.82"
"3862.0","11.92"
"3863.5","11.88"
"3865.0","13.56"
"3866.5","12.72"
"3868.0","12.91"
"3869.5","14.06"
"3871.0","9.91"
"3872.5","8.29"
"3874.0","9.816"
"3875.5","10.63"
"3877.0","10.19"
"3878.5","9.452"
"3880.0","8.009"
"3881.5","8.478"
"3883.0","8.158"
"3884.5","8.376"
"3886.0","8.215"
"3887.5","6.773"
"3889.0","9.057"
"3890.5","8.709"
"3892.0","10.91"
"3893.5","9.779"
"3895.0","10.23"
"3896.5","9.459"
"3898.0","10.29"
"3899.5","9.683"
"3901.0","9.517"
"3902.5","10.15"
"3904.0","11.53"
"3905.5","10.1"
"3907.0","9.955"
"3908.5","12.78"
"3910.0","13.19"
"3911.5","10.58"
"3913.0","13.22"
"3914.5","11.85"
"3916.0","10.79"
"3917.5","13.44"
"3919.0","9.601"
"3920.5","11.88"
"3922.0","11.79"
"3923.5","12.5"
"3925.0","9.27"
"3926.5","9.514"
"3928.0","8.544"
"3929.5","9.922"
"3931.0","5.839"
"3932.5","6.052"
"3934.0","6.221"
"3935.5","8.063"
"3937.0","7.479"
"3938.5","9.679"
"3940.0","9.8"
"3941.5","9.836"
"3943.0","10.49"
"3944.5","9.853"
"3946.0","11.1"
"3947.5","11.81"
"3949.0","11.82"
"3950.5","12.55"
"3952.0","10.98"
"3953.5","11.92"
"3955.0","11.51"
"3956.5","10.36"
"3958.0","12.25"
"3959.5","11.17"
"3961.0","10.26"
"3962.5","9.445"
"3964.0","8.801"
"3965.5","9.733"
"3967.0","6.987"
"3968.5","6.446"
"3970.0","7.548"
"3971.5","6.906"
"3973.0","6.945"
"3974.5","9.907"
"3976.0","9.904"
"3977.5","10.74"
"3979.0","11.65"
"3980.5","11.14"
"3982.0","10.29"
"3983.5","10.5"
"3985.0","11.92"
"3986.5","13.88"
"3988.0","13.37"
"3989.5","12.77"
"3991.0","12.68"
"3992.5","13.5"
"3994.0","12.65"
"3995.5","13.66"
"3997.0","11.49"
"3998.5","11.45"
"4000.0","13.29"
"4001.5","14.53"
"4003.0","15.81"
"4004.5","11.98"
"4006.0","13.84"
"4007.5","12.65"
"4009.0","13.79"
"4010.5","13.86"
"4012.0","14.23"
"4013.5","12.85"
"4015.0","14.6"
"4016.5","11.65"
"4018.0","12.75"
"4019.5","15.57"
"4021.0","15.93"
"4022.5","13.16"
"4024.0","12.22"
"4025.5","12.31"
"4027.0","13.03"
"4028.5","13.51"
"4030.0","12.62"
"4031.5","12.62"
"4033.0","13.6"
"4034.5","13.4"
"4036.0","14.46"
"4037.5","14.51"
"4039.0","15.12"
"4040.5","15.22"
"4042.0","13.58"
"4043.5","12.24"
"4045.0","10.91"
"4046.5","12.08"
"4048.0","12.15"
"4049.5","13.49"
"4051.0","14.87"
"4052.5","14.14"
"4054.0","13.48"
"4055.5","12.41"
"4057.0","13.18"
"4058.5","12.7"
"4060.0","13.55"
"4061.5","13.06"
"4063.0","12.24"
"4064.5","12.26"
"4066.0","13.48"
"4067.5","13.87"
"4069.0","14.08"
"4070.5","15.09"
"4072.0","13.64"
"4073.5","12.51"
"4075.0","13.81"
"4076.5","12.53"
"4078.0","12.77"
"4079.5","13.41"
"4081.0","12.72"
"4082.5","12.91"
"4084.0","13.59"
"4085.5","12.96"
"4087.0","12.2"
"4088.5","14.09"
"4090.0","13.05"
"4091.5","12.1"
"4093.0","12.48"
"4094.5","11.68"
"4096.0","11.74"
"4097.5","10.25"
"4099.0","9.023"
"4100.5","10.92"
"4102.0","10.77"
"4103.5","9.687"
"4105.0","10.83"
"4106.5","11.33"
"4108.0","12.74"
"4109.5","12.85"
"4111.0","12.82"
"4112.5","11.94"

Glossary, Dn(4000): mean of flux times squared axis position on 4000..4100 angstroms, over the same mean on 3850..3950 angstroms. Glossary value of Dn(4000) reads 1.40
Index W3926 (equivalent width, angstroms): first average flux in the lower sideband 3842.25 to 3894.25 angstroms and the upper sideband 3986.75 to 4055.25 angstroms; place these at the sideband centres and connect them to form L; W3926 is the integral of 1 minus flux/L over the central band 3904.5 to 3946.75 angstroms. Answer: 4.4 angstroms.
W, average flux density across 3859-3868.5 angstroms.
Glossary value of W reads 12.2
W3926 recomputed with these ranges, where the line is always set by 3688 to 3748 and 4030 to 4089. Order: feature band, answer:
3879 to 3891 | 3.5 angstroms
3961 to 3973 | 4.2 angstroms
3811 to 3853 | 8.2 angstroms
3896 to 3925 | 1.9 angstroms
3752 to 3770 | 2.9 angstroms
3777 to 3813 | 2.1 angstroms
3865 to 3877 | 0.3 angstroms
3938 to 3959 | 2.1 angstroms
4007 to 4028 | -0.9 angstroms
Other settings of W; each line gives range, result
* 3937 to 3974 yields 9.88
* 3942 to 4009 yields 11.2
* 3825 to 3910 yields 9.68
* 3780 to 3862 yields 9.56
